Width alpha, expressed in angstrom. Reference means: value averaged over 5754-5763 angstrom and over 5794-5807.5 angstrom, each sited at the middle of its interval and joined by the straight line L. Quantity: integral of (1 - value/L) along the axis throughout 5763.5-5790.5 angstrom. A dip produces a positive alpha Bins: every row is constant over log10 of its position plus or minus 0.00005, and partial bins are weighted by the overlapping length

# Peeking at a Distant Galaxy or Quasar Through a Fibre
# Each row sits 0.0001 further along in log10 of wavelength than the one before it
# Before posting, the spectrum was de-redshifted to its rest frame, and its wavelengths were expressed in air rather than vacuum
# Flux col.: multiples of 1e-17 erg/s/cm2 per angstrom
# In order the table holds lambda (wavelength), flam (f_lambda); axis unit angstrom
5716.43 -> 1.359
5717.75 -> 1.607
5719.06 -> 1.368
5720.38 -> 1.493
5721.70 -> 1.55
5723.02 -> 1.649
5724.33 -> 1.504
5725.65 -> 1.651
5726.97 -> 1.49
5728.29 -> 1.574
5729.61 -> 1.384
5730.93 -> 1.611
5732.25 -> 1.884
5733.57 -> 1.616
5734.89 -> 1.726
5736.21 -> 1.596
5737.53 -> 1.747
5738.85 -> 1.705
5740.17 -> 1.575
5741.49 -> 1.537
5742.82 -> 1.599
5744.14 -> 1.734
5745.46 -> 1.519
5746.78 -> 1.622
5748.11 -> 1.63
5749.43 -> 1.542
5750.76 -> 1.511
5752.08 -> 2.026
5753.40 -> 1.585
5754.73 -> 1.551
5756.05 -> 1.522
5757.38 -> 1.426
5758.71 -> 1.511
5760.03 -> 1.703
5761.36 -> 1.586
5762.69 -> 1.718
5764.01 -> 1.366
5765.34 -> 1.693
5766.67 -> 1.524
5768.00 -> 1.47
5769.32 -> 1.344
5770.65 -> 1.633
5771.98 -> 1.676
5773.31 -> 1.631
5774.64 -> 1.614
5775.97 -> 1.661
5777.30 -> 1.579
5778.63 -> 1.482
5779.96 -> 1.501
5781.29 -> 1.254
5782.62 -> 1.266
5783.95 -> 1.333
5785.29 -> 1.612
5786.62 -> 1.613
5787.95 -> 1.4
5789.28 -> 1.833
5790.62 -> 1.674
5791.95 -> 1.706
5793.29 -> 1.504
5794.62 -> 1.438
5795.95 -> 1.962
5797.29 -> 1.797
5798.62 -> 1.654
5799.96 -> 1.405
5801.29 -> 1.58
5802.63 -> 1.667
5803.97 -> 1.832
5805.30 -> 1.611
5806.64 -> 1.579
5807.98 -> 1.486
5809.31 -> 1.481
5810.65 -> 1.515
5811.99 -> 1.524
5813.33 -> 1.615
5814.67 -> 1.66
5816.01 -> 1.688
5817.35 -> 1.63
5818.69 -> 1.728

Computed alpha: 1.3 angstrom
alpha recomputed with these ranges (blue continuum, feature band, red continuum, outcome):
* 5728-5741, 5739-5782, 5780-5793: 0.20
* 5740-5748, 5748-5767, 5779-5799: -0.03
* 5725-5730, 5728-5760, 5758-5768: -1.32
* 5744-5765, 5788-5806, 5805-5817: -0.90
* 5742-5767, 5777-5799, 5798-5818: 0.44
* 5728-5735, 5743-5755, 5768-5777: -0.21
